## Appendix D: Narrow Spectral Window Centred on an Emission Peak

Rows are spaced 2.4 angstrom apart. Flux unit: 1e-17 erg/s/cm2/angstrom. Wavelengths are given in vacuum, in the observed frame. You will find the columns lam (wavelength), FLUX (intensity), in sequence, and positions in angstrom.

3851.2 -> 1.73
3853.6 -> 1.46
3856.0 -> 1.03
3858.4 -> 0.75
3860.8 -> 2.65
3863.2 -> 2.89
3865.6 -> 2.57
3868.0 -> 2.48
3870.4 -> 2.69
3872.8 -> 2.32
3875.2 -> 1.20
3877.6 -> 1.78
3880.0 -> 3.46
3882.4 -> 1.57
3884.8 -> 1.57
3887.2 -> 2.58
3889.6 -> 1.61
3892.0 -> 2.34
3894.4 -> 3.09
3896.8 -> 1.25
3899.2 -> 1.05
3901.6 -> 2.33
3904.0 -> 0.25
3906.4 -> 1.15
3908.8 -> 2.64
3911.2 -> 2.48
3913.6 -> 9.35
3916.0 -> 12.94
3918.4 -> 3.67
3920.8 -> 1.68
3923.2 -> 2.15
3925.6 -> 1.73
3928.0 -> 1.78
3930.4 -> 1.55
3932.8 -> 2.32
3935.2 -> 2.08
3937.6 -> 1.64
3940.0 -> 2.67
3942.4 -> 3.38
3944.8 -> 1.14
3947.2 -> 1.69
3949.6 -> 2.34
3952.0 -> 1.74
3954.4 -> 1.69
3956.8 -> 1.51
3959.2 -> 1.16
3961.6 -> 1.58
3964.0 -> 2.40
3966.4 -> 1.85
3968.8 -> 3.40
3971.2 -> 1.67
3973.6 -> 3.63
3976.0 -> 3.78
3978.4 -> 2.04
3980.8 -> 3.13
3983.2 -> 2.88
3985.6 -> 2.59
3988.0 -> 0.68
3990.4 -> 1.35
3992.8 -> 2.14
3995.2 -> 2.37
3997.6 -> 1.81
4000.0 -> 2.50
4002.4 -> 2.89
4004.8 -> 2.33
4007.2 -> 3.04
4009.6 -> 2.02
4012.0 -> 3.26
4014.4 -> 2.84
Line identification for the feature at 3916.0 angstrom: [O II] 3727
